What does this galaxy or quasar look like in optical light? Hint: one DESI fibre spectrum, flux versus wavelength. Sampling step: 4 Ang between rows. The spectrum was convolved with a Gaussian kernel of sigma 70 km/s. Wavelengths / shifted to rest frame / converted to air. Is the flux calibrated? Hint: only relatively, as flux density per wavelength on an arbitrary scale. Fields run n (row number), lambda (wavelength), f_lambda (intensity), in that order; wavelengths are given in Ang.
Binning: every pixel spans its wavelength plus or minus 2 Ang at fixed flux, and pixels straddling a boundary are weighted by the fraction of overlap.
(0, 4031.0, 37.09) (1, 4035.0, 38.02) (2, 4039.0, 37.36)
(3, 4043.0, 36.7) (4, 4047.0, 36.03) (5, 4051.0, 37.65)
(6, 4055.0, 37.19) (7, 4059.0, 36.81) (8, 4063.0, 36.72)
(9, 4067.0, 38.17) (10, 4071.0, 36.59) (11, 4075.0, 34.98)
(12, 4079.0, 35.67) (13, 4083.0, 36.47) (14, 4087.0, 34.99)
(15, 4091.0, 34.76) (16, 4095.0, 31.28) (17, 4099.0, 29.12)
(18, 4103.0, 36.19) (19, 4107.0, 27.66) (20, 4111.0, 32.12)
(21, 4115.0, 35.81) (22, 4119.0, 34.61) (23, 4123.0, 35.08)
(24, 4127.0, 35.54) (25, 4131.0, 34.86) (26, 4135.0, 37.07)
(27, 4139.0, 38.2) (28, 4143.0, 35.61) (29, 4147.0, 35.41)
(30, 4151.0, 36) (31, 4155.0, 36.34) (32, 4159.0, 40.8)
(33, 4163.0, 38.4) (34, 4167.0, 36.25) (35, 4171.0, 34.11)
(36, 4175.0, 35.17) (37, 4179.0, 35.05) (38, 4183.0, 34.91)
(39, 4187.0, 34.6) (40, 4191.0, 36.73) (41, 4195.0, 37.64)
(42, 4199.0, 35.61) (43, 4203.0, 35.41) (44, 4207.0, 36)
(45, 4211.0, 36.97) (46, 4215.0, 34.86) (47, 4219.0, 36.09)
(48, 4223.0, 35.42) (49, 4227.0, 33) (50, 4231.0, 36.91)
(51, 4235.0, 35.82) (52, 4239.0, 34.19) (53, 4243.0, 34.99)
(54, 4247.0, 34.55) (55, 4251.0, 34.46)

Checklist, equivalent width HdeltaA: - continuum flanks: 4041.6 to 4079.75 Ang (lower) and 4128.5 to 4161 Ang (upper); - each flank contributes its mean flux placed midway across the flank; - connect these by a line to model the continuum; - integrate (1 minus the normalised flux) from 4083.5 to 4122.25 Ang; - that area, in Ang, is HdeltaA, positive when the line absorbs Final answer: 3.77 Ang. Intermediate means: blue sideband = 36.7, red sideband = 36.8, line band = 33.2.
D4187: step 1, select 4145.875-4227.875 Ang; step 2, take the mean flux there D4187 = 36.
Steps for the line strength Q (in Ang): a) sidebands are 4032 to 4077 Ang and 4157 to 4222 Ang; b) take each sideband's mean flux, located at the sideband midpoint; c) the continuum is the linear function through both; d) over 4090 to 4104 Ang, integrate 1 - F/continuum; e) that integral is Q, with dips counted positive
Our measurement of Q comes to 1.6 Ang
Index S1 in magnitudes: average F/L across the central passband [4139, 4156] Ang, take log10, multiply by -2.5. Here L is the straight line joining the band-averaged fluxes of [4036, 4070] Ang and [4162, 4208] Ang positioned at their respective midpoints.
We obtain 0.002 mag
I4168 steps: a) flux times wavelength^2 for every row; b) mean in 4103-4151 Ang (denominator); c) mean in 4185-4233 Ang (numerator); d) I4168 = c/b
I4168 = 1.07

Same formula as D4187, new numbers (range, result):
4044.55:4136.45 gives 35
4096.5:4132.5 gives 33.4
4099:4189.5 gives 35.3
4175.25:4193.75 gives 35.4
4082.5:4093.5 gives 35.1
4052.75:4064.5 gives 36.9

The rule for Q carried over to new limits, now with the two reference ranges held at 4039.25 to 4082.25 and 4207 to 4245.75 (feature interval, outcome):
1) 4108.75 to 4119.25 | 0.67 Ang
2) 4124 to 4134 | 0.21 Ang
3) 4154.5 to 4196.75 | -0.68 Ang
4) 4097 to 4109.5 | 1.83 Ang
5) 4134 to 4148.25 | -0.22 Ang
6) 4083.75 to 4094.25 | 0.52 Ang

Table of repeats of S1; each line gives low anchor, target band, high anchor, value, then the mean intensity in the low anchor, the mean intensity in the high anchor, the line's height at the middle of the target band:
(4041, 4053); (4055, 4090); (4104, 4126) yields -0.02 mag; 36.8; 33.3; 35.5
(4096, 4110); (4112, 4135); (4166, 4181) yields -0.10 mag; 31.1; 35.1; 32.2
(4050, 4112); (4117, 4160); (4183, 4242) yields -0.03 mag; 34.8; 35.6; 35.1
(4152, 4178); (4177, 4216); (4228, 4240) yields 0.01 mag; 36.7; 35.5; 36.2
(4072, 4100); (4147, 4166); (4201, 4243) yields -0.08 mag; 34.2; 35.4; 34.8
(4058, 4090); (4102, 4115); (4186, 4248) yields 0.12 mag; 36.2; 35.6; 36.1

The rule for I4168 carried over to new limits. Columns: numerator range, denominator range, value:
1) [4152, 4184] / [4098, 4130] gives 1.12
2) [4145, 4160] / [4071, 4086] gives 1.07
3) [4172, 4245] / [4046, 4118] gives 1.08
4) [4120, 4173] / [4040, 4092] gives 1.04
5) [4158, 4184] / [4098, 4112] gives 1.19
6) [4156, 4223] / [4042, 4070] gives 1.04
